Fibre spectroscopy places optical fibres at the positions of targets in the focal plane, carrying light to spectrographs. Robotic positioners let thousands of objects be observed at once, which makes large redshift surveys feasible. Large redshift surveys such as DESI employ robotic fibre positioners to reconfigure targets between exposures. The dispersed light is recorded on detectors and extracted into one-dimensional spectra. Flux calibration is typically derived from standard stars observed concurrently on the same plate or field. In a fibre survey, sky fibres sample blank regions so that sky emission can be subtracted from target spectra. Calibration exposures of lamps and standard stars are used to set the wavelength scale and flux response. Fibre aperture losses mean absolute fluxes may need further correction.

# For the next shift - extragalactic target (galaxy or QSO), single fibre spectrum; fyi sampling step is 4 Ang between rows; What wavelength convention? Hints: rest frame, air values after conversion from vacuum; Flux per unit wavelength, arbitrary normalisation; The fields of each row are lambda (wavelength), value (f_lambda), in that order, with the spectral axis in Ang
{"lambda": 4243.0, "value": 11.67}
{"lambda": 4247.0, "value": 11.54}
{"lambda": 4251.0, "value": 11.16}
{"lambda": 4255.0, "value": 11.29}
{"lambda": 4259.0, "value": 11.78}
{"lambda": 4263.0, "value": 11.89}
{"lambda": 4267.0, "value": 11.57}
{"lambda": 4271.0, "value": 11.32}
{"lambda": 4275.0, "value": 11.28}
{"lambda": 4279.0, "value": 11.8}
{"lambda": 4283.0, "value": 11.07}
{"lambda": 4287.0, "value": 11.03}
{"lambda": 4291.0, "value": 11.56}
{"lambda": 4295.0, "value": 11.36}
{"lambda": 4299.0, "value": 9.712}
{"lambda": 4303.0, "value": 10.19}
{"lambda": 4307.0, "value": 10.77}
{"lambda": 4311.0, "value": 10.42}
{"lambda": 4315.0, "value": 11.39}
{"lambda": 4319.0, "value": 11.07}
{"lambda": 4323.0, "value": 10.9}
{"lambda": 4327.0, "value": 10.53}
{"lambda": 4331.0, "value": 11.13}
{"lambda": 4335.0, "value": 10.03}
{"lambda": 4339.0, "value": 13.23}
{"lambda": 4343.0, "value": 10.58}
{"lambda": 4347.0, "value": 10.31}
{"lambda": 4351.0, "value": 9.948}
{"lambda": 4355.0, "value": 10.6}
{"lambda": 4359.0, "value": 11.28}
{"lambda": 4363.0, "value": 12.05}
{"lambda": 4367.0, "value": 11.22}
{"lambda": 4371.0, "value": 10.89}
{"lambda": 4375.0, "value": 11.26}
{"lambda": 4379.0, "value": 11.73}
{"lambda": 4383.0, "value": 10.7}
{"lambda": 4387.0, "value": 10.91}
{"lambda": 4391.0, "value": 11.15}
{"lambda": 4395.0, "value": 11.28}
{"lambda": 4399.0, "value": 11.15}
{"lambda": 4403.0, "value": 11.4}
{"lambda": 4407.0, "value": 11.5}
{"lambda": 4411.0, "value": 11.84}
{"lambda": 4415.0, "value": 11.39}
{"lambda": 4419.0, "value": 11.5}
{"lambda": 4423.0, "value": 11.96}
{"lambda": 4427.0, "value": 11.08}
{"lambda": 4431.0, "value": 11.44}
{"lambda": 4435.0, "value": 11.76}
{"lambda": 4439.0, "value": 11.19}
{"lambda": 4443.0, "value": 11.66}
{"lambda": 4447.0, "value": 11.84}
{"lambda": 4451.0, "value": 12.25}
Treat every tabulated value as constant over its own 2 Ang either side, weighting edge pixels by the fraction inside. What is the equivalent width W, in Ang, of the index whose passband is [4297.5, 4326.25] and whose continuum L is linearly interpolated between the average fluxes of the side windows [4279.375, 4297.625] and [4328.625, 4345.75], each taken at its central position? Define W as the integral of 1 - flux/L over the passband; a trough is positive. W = 1.5 Ang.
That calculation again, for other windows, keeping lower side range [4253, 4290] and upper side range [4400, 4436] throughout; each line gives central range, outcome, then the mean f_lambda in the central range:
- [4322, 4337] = 1.1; 10.6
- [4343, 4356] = 1.3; 10.3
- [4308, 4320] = 0.6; 10.9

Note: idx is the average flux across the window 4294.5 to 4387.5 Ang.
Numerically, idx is 10.9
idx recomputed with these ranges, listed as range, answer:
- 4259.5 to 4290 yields 11.4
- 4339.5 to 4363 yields 10.8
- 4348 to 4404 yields 11.1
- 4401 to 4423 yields 11.6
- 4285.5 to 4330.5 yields 10.8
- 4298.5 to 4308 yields 10.2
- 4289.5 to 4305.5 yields 10.7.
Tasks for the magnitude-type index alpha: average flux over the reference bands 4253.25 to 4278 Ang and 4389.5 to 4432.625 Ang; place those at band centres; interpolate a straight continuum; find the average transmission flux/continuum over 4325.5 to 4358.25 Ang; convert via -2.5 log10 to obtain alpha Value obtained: 0.06 mag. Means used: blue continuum 11.5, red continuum 11.4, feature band 10.8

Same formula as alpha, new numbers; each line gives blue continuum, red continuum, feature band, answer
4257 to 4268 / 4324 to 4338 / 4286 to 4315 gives 0.05 mag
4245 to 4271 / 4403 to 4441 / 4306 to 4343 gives 0.05 mag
